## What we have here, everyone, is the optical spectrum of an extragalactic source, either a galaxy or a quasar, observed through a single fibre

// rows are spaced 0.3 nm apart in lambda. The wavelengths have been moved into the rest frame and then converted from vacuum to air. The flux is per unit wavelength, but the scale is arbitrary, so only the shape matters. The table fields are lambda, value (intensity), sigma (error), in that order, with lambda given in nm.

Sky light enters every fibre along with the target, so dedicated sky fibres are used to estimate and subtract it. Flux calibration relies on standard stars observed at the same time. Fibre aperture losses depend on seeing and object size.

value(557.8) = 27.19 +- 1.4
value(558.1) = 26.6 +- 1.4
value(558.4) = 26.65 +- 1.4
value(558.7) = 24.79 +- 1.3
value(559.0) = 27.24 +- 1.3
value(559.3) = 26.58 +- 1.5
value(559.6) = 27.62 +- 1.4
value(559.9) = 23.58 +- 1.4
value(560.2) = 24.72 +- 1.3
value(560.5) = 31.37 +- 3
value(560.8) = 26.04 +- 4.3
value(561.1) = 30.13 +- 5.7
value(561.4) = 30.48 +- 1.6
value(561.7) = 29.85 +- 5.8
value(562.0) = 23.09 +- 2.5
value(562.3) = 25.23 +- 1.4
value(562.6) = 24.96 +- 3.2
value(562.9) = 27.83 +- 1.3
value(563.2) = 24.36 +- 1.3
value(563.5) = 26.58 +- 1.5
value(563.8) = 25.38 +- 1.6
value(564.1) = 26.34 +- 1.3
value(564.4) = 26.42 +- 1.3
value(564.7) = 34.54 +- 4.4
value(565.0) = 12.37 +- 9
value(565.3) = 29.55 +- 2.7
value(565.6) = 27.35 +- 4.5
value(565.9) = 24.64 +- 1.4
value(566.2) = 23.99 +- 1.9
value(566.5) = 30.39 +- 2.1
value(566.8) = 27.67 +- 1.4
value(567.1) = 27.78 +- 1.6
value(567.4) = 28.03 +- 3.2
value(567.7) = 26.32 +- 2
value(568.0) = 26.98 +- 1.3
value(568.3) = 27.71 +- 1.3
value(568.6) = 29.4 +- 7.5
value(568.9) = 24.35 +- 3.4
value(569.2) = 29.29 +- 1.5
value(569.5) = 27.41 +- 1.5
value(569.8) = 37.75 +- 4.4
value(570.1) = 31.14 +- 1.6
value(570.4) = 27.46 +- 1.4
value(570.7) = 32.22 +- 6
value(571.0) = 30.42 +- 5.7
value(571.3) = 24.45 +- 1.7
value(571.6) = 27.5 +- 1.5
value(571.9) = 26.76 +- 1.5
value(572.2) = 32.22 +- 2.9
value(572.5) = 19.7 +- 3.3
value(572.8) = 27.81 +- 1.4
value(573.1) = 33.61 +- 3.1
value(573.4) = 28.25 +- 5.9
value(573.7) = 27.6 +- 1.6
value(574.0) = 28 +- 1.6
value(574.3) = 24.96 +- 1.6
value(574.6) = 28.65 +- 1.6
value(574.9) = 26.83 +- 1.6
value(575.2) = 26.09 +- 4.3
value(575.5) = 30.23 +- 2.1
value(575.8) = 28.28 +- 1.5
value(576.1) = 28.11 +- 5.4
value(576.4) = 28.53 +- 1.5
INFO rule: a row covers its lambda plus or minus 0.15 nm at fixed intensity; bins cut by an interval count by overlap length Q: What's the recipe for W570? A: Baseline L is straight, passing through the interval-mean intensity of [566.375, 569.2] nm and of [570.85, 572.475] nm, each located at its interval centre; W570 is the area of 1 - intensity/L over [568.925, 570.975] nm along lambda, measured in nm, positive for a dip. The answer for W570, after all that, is -0.21 nm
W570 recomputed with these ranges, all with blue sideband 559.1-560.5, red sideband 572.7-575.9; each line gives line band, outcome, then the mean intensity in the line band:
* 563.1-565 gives 0.05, 26.2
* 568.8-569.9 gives -0.08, 29.6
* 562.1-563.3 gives 0.05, 25.5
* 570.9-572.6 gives 0.06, 26.9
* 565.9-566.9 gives 0.01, 26.9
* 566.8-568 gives 0.00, 27.4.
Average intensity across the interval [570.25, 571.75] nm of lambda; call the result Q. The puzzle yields 28.4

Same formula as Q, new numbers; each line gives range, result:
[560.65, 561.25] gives 28.1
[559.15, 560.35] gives 25.6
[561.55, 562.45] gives 26.1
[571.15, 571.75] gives 26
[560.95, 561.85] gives 30.2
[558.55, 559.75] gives 26.6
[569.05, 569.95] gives 31.5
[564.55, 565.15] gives 23.5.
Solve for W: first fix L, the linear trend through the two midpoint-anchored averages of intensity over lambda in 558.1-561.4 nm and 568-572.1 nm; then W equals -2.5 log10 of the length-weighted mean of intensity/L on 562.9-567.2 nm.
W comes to 0.07 mag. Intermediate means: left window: 27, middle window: 26.3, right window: 28.9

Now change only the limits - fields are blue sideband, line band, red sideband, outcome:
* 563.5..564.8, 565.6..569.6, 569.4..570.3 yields 0.118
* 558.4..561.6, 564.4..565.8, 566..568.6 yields 0.058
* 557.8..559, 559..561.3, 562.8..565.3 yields -0.045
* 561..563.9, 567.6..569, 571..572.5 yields -0.001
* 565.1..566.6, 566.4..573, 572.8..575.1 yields -0.039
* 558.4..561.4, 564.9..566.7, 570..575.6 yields 0.098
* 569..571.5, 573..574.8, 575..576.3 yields 0.014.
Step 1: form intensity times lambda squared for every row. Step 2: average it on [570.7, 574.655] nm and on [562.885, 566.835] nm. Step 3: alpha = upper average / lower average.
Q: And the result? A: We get 1.1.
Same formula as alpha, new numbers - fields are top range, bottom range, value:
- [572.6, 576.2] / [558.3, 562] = 1.08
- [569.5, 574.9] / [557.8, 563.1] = 1.11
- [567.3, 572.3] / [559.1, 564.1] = 1.11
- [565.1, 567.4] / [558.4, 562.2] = 1.02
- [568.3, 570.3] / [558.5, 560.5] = 1.17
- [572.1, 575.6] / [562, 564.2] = 1.12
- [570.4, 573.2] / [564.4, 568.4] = 1.07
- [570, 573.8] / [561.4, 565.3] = 1.13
